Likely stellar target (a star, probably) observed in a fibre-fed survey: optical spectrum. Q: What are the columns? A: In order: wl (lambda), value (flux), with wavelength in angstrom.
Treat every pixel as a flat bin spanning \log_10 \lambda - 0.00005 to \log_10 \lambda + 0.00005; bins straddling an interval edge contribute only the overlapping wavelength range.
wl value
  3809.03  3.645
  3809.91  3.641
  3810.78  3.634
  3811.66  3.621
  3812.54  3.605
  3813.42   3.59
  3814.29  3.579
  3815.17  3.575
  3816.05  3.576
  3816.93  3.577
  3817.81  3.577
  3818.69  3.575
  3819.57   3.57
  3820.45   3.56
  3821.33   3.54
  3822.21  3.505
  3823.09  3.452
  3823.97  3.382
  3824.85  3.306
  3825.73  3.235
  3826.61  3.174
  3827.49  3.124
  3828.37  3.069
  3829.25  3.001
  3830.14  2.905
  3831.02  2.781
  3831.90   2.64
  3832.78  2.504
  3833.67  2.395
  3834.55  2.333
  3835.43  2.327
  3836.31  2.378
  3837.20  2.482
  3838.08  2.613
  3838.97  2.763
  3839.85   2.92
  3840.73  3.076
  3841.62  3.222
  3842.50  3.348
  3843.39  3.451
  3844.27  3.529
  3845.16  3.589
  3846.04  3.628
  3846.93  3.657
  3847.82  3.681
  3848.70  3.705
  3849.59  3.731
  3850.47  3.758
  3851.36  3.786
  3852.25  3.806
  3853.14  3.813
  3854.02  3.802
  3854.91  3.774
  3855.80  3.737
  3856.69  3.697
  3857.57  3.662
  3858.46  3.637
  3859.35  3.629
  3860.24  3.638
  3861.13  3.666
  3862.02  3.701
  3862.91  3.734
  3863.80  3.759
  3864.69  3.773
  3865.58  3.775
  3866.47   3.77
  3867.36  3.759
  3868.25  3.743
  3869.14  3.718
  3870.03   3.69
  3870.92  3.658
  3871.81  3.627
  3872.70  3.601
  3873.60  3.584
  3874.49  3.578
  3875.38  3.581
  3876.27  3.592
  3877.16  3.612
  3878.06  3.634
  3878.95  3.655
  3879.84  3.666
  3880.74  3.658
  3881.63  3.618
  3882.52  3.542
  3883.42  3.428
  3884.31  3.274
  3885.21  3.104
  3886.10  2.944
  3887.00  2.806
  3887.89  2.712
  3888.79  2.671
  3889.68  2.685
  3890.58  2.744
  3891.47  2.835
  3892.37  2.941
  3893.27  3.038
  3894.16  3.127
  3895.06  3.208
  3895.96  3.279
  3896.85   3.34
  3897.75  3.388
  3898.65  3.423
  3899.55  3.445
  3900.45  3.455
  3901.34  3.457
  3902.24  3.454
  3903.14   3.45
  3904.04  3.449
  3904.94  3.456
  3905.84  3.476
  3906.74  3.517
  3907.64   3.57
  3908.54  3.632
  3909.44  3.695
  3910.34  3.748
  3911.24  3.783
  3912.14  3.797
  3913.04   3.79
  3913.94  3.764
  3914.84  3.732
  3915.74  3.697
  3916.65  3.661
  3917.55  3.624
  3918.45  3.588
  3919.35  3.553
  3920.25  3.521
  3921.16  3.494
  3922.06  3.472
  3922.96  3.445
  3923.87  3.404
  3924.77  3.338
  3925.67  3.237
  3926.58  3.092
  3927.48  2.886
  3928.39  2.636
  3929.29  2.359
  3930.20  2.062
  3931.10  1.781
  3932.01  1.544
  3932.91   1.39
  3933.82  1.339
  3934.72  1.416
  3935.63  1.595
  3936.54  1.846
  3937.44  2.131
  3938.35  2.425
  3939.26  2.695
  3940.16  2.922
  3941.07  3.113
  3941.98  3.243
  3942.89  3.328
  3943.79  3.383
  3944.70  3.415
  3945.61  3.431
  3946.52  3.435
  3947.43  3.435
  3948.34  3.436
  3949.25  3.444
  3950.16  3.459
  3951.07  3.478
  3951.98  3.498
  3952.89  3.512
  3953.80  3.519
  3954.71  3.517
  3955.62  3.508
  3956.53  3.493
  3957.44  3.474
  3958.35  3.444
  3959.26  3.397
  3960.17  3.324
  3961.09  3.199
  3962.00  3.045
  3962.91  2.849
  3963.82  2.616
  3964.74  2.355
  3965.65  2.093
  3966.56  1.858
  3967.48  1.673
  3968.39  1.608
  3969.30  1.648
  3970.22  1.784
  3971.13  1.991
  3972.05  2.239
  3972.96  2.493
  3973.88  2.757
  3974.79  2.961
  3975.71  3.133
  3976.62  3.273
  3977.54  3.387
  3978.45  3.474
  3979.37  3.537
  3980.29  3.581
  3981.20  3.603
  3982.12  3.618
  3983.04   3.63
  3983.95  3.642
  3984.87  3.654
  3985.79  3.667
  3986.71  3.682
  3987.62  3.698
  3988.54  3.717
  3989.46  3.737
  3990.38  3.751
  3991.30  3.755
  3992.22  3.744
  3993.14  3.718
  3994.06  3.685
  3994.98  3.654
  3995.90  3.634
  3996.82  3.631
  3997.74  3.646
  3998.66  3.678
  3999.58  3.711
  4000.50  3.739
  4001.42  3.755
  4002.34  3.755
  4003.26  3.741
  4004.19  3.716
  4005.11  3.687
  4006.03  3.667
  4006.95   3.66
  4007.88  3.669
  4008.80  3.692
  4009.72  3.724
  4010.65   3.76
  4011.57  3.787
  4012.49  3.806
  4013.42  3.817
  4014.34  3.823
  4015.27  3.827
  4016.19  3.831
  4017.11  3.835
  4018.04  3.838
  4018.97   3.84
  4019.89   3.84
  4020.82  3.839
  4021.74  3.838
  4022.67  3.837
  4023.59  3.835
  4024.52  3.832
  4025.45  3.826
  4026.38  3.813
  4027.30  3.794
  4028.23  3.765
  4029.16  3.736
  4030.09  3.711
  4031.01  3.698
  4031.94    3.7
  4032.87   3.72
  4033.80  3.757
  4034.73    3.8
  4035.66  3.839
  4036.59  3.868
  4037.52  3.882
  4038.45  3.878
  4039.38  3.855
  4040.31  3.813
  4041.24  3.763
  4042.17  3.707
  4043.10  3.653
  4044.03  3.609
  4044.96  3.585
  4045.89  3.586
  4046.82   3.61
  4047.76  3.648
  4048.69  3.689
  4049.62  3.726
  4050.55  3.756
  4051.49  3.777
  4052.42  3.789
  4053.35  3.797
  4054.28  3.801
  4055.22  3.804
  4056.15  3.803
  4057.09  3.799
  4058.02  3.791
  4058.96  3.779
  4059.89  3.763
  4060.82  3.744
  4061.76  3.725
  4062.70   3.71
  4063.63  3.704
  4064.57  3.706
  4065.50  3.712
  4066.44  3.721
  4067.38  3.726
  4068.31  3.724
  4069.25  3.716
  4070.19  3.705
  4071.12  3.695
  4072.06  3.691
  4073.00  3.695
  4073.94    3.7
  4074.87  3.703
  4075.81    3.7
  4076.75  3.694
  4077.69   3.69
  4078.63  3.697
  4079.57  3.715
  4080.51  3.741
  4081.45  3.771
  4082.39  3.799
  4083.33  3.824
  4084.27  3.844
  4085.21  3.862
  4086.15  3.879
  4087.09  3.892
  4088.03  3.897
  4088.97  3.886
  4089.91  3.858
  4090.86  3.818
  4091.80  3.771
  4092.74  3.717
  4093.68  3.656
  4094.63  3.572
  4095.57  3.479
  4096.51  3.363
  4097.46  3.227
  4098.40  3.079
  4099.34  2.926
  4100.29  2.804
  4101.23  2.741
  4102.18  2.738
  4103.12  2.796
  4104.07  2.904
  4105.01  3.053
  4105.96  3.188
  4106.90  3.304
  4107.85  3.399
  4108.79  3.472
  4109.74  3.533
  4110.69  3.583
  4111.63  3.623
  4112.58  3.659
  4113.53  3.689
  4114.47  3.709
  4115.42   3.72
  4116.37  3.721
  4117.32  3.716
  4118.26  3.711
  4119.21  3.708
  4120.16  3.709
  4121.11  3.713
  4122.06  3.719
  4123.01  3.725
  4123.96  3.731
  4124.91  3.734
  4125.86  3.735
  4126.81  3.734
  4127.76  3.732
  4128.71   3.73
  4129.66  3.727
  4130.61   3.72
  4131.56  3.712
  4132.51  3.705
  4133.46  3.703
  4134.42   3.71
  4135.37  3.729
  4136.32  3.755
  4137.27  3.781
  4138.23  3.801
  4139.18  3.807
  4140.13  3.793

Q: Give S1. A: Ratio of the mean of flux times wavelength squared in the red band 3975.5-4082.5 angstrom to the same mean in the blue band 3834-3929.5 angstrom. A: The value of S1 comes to 1.2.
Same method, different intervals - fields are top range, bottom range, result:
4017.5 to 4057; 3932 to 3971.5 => 1.42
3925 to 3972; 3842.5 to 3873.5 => 0.78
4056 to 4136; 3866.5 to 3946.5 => 1.25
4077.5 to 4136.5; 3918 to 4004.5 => 1.24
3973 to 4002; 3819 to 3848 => 1.25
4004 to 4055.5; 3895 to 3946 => 1.28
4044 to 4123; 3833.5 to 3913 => 1.18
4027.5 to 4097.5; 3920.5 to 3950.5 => 1.43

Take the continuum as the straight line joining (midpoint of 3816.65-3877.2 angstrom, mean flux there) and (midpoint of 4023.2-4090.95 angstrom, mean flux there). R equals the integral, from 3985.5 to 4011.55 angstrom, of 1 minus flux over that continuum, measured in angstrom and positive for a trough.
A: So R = -0.3 angstrom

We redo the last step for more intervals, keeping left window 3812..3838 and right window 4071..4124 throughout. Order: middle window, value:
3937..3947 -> 0.8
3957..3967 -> 1.4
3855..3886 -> -4.0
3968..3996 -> 1.2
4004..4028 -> -2.4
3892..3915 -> -1.5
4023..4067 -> -3.4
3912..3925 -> -1.2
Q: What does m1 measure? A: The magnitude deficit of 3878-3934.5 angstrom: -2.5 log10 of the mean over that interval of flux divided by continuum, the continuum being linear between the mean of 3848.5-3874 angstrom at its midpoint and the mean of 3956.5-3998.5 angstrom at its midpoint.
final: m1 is 0.10 mag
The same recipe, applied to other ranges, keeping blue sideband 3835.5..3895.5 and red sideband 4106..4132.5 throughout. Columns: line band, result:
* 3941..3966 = 0.07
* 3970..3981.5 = 0.19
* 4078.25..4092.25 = -0.06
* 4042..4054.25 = -0.03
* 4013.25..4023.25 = -0.08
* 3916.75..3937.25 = 0.29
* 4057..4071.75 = -0.04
